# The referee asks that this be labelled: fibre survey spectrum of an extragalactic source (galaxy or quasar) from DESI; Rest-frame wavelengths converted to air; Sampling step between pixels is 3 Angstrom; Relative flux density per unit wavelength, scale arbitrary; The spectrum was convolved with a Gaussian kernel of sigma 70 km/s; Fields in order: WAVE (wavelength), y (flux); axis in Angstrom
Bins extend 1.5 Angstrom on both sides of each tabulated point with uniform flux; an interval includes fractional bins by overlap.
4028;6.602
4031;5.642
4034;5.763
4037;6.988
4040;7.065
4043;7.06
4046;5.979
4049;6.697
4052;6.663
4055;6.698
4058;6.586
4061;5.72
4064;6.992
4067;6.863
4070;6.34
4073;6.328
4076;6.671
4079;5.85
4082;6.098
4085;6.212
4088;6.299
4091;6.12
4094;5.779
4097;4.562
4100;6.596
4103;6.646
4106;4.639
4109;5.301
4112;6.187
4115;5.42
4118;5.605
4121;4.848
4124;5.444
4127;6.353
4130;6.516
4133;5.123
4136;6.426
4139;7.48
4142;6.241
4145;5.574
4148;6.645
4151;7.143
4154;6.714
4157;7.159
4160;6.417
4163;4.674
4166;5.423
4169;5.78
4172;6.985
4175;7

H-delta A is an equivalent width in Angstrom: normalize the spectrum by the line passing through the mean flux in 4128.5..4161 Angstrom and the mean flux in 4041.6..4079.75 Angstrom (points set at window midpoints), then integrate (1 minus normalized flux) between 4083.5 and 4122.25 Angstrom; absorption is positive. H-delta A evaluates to 4.7 Angstrom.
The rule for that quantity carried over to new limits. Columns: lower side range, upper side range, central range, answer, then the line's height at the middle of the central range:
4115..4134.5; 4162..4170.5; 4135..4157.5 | -4.9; 5.47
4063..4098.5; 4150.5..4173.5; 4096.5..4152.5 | 2.3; 6.21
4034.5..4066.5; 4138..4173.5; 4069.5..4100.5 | 2.3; 6.53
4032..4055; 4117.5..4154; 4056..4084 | 0.3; 6.46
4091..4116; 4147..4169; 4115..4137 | 0.7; 5.92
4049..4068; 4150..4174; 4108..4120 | 1.5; 6.43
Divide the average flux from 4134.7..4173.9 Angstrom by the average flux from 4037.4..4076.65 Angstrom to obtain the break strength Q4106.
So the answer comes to 0.96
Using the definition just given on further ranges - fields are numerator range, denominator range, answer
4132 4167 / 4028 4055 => 0.97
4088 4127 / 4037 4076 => 0.86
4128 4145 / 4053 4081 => 0.98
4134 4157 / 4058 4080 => 1.03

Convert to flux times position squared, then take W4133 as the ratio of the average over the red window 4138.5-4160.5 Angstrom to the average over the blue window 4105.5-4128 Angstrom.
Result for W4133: 1.23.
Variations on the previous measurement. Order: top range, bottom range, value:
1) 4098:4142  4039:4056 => 0.91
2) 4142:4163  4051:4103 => 1.07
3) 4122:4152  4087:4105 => 1.07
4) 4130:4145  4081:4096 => 1.06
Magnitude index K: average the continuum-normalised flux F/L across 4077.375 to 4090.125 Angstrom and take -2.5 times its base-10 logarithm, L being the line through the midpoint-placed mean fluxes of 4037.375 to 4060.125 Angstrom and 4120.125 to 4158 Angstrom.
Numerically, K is 0.07 mag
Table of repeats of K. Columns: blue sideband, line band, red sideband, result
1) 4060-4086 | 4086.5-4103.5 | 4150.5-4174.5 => 0.07 mag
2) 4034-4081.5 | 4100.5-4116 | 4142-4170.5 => 0.12 mag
